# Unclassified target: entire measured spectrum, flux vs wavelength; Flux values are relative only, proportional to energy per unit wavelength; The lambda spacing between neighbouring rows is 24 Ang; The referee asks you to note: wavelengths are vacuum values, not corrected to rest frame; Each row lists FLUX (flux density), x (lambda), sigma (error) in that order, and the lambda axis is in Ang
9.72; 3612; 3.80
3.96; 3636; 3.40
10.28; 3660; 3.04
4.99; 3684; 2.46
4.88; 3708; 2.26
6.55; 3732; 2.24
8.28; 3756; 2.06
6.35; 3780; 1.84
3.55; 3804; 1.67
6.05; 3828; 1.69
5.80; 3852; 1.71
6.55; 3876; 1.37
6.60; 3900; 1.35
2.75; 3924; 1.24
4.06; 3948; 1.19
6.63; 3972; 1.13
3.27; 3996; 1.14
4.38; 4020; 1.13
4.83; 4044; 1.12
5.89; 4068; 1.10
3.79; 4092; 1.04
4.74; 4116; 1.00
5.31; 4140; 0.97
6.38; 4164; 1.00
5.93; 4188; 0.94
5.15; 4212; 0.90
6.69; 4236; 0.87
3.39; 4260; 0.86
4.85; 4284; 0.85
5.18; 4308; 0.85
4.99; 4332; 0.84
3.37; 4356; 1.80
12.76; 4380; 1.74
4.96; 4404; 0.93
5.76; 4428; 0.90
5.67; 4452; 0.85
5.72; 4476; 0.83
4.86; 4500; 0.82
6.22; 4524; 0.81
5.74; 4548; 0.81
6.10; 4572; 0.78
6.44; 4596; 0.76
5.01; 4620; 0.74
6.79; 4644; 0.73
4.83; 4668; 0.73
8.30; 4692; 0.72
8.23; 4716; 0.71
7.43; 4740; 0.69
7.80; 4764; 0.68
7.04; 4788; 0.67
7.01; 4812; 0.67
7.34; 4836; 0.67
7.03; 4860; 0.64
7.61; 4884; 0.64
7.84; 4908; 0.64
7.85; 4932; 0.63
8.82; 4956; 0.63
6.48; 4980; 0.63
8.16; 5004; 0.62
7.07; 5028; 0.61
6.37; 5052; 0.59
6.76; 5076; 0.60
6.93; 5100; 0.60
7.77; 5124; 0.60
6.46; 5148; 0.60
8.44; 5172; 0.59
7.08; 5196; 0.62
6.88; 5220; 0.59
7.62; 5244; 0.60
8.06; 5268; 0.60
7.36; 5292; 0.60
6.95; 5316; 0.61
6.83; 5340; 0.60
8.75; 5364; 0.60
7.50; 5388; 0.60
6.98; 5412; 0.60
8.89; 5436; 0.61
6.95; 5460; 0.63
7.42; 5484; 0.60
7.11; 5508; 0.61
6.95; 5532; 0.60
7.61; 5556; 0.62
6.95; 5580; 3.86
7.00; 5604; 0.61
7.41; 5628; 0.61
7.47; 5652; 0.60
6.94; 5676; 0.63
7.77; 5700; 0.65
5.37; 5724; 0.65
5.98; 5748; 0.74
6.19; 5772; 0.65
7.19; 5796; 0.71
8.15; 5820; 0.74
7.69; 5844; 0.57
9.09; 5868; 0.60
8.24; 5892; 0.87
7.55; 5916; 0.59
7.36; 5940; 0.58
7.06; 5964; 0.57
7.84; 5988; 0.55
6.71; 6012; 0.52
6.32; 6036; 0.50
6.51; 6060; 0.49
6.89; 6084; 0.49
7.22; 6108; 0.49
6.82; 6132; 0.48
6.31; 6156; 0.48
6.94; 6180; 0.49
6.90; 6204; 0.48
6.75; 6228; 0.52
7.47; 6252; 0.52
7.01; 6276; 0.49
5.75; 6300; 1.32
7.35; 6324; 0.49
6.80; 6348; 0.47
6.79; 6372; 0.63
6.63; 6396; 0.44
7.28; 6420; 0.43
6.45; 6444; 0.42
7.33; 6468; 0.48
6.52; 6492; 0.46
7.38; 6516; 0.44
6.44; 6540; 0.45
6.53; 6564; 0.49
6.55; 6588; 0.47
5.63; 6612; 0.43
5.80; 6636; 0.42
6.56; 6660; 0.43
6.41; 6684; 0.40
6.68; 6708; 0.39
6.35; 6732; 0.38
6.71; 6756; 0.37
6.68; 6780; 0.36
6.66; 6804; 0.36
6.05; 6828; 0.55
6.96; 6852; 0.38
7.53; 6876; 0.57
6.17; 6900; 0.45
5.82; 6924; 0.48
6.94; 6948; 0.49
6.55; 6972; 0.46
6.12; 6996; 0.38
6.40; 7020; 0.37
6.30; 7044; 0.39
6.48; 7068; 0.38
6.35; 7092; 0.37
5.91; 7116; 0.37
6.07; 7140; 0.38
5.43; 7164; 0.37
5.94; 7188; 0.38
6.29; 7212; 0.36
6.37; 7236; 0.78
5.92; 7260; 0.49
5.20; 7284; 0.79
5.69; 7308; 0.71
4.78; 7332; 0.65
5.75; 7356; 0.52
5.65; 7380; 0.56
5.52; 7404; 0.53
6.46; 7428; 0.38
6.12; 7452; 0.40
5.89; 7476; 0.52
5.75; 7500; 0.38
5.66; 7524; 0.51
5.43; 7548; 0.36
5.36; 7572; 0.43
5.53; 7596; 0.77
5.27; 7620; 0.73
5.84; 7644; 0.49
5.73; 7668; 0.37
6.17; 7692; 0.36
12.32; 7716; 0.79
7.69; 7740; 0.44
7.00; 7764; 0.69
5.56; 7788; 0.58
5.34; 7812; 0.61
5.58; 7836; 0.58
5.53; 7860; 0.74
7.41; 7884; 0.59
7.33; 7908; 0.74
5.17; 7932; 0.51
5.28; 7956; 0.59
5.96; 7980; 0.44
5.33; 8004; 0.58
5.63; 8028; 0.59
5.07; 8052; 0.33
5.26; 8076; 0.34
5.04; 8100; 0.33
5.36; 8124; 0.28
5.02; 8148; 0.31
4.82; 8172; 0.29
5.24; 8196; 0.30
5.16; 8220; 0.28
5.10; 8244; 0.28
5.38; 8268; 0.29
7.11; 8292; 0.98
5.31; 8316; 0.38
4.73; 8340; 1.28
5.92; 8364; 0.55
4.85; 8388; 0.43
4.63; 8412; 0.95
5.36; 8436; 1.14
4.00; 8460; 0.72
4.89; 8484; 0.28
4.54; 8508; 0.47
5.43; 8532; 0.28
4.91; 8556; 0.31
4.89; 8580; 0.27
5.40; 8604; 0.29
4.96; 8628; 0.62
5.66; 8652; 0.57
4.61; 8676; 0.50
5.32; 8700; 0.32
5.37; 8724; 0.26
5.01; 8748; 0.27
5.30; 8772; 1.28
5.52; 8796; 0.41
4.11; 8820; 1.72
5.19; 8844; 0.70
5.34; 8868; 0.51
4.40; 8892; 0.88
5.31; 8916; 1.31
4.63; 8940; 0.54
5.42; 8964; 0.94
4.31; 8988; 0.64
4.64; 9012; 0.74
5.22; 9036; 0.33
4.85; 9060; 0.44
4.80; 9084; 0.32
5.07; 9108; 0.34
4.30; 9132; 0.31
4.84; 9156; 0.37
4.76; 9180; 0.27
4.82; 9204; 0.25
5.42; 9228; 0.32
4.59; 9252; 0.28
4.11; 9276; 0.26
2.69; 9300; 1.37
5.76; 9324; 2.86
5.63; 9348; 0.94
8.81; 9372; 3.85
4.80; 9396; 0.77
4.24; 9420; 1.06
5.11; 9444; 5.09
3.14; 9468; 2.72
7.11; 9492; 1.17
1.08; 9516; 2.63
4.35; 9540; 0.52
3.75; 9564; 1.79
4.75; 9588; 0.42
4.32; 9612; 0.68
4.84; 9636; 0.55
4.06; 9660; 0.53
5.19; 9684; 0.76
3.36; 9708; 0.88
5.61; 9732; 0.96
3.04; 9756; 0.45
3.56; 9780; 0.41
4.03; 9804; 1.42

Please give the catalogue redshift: 0.17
